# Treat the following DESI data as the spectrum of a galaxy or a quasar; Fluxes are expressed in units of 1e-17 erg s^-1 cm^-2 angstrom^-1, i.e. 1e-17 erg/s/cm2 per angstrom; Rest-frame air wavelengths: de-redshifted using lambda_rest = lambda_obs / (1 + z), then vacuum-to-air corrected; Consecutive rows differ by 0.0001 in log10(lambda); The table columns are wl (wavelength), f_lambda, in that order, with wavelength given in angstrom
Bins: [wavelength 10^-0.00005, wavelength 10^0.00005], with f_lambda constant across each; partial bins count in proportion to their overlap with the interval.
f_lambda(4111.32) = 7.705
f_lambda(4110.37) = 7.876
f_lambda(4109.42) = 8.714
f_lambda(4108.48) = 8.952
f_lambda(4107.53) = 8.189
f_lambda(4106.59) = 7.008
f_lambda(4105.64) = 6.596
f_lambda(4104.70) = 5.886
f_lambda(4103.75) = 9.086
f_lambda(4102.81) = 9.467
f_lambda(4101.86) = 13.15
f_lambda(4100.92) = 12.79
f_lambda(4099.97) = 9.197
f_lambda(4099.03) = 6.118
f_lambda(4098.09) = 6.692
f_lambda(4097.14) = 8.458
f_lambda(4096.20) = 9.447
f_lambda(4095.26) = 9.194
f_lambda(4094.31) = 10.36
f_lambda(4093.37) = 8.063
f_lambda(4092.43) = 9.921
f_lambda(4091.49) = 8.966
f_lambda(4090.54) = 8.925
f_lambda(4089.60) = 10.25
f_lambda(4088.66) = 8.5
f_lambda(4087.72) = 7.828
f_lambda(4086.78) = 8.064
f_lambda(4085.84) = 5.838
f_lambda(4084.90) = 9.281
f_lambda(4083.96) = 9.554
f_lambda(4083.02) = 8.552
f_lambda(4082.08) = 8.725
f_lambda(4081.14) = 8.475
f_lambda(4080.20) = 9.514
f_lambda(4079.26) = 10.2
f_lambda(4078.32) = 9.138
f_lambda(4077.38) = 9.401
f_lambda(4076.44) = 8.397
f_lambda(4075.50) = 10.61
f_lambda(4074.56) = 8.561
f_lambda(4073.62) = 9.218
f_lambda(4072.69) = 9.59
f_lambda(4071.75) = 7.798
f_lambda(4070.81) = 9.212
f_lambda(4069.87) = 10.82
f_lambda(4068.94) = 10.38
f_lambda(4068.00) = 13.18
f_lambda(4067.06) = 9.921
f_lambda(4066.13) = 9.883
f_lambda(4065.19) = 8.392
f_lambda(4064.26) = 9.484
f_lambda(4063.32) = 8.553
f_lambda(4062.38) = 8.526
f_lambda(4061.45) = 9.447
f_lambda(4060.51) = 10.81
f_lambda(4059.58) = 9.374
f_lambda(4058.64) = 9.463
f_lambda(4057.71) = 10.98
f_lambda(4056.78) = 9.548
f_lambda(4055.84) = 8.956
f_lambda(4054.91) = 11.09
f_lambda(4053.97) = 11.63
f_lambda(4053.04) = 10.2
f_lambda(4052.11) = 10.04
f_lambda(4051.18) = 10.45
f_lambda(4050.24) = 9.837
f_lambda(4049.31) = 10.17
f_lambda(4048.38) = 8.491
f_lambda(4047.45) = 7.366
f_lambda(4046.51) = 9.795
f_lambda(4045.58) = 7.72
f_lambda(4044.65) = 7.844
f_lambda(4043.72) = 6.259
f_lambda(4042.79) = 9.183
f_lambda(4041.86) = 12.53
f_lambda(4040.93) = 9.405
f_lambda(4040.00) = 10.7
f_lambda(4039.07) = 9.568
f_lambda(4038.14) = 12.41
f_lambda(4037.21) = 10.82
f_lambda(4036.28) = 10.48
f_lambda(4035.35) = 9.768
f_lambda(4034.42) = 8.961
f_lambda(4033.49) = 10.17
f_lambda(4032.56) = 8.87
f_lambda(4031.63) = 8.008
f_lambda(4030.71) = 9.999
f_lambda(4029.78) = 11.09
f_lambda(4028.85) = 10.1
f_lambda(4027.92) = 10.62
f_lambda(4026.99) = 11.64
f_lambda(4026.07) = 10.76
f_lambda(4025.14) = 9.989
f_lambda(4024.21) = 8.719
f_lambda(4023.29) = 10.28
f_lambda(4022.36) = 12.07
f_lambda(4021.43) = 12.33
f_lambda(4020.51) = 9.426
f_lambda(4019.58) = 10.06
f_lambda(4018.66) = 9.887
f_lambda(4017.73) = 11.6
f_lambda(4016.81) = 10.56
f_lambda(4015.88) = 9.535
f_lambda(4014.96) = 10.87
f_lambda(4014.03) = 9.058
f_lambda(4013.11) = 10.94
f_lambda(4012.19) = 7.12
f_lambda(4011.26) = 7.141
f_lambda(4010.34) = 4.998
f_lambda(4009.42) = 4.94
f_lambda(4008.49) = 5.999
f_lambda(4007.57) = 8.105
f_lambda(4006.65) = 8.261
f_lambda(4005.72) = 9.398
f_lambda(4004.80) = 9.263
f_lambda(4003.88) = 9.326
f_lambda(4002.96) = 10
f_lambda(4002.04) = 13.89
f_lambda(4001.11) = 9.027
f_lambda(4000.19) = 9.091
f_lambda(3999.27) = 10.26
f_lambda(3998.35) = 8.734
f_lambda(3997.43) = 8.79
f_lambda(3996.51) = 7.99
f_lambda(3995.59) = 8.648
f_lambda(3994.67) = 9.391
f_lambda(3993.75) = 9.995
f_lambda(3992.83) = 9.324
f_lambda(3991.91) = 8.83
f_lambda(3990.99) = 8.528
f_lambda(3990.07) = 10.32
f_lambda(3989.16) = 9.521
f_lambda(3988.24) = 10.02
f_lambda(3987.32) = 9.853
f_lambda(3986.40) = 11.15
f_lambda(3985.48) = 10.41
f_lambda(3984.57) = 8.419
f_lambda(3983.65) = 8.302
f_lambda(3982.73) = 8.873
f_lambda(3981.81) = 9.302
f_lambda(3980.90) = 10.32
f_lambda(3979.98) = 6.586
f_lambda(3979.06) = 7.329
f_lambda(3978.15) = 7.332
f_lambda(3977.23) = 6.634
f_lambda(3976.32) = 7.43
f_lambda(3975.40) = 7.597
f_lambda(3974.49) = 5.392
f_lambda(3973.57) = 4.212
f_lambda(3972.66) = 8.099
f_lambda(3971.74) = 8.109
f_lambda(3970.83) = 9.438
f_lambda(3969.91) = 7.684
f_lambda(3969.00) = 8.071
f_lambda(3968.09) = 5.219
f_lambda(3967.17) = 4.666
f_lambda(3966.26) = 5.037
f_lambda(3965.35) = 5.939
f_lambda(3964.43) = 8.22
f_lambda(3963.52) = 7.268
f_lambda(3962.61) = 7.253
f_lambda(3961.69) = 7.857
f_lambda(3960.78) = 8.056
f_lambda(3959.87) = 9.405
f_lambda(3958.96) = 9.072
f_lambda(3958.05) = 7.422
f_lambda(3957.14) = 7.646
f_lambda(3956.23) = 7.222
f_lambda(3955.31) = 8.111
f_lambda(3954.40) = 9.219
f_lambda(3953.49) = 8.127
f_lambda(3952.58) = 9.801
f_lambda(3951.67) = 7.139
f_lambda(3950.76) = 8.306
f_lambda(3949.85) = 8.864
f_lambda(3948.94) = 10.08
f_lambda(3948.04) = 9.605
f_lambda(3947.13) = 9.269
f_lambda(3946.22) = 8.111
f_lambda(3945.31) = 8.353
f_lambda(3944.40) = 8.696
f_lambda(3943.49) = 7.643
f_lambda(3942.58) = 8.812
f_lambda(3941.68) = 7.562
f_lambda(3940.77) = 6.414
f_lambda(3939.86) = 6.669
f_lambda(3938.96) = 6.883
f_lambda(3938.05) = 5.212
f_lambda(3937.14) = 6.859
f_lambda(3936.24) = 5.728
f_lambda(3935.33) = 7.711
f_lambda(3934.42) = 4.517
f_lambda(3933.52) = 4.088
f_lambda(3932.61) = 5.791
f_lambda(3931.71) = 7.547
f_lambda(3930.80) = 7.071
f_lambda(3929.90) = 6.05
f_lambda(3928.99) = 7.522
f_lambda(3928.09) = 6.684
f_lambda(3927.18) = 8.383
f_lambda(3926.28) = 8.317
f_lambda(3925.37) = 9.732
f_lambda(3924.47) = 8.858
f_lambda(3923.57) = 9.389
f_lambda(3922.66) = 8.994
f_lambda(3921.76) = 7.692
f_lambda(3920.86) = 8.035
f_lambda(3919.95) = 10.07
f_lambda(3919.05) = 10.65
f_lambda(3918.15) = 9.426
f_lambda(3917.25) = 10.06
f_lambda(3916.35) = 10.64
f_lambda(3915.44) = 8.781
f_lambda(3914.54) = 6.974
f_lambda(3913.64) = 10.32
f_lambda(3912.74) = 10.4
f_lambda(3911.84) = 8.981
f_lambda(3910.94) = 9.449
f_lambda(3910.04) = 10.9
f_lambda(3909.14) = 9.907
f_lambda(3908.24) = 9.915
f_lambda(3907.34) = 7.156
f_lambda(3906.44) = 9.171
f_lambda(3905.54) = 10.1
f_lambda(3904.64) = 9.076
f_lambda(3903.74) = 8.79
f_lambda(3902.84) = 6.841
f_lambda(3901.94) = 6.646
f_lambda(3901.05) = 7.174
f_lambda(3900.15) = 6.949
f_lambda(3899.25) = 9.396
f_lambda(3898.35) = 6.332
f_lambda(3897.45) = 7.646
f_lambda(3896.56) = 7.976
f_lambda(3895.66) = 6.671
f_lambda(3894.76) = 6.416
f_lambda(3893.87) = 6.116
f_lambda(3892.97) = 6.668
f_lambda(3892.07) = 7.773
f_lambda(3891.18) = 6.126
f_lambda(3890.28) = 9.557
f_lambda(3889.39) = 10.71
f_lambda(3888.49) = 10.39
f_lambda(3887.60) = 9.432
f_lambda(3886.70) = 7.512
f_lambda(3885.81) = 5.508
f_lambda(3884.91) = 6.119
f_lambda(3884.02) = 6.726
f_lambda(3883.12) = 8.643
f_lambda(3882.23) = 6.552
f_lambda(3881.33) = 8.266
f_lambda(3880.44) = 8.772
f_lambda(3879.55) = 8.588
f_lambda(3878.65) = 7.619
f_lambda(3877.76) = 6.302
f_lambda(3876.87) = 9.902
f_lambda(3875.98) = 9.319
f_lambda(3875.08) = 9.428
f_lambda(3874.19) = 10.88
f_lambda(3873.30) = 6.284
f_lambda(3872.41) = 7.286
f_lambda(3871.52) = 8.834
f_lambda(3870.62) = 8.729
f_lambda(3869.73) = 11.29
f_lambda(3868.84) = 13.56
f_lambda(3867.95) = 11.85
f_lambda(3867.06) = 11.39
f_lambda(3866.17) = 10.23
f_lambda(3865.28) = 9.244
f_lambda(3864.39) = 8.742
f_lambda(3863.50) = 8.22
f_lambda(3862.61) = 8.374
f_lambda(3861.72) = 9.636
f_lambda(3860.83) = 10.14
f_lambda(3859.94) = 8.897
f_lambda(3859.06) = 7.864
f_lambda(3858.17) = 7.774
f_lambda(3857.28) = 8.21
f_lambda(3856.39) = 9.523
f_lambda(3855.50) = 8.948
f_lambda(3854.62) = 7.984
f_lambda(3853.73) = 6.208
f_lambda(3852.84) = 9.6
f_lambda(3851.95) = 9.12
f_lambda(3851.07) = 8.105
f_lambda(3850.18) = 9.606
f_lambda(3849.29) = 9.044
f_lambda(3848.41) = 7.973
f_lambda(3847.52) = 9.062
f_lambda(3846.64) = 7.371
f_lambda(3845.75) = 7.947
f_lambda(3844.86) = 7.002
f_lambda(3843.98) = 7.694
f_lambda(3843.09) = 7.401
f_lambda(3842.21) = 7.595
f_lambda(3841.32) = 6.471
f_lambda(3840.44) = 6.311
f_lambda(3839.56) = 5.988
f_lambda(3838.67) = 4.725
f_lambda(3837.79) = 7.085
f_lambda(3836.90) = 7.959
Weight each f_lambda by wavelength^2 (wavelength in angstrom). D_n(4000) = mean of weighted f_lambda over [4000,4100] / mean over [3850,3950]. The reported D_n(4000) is 1.22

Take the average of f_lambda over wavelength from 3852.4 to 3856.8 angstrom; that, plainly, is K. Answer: 8.44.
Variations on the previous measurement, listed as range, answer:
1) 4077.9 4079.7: 9.67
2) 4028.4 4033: 9.62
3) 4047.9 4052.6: 9.8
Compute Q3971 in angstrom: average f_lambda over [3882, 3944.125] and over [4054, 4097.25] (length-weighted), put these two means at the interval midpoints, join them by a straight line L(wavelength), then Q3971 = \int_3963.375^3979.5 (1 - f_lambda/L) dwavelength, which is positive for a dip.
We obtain 3.0 angstrom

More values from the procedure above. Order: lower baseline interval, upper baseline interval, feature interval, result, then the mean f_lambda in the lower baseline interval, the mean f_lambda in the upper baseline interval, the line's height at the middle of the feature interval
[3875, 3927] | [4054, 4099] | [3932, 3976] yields 6.4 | 8.44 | 9.26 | 8.69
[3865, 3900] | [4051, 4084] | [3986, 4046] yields -1.4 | 8.44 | 9.66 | 9.32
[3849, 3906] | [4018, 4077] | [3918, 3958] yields 4.8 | 8.46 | 9.84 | 8.95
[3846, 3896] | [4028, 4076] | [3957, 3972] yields 2.8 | 8.56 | 9.72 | 9.16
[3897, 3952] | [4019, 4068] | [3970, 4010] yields 2.1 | 8.17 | 9.88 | 9.11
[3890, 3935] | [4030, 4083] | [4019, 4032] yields -1.5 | 8.15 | 9.61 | 9.3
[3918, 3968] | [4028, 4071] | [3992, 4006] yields -1.1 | 7.73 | 9.79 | 8.82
